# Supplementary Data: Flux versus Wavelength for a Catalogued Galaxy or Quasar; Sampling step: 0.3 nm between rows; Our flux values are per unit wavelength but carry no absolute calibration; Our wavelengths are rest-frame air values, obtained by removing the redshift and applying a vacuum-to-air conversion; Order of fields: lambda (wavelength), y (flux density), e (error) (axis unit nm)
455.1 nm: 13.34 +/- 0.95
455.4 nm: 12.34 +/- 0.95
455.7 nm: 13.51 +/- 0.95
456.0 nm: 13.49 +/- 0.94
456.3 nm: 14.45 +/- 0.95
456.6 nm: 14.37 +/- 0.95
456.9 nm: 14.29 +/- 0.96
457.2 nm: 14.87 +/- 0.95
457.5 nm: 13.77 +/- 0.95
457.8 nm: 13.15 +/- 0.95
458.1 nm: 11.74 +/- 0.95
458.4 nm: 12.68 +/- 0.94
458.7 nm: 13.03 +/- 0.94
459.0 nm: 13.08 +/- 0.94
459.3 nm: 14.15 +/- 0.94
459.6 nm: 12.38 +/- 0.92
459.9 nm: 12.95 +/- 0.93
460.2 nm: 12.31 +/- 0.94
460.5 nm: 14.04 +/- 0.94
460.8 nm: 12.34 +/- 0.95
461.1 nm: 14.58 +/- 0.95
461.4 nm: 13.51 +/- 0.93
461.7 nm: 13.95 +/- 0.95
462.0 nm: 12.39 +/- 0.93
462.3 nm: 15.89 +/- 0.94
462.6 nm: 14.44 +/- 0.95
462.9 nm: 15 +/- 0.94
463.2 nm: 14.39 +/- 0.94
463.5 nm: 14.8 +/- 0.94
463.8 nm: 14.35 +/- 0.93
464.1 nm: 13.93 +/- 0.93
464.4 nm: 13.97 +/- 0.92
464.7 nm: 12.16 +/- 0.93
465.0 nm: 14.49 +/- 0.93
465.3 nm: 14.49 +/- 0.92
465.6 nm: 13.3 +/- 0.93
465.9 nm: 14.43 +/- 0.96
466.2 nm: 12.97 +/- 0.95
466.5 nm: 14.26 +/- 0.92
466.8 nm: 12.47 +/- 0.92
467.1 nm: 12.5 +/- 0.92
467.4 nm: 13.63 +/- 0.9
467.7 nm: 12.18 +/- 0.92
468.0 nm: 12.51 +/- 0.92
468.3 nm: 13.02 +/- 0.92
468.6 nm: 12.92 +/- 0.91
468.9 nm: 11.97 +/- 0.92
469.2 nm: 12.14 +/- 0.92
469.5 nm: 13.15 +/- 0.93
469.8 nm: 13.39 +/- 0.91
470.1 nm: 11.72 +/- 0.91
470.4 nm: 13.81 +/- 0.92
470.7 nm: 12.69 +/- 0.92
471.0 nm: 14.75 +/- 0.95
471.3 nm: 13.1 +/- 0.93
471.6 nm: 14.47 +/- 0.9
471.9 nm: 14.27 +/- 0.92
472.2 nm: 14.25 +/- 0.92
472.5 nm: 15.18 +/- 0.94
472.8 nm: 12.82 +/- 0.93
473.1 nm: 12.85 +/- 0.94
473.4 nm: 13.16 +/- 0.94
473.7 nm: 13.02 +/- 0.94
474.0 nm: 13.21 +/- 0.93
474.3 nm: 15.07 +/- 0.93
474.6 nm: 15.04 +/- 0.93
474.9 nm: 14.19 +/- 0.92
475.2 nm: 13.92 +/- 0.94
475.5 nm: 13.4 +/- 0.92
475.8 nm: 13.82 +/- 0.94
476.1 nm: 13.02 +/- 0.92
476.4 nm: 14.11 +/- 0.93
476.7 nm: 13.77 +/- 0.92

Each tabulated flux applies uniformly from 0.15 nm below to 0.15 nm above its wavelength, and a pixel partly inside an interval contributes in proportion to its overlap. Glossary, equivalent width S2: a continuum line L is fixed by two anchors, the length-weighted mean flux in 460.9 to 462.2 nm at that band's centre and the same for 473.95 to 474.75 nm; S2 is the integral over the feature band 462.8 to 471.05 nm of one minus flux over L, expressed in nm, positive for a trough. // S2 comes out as 0.385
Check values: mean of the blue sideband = 13.6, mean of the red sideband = 14.6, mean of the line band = 13.4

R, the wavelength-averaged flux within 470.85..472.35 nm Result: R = 14.2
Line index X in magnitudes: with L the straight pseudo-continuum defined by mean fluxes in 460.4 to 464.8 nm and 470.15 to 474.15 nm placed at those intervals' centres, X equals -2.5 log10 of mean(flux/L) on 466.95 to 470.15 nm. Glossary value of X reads 0.09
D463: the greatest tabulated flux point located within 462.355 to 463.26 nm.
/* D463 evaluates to 15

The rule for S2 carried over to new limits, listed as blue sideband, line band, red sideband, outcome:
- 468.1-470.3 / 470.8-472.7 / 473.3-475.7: -0.15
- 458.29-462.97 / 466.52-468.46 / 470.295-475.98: 0.12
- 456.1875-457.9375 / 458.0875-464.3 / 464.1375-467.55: 0.09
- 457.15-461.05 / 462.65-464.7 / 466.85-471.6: -0.19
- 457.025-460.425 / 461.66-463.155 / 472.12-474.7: -0.12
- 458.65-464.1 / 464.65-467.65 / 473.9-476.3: 0.08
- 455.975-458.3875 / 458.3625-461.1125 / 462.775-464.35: 0.18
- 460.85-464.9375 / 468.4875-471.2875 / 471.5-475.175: 0.21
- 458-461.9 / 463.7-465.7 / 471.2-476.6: -0.06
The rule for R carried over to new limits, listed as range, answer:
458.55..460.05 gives 13.1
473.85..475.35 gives 14.3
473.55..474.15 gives 13.1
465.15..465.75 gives 13.9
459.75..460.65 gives 13.1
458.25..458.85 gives 12.9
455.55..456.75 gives 14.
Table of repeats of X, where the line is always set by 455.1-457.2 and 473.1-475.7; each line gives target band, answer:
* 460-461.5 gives 0.04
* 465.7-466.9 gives 0.02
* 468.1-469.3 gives 0.11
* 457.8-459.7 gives 0.07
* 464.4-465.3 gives 0.01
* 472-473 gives -0.02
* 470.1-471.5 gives 0.03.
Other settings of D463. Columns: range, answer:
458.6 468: 15.89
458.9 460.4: 14.15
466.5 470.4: 14.26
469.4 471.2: 14.75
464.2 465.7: 14.49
